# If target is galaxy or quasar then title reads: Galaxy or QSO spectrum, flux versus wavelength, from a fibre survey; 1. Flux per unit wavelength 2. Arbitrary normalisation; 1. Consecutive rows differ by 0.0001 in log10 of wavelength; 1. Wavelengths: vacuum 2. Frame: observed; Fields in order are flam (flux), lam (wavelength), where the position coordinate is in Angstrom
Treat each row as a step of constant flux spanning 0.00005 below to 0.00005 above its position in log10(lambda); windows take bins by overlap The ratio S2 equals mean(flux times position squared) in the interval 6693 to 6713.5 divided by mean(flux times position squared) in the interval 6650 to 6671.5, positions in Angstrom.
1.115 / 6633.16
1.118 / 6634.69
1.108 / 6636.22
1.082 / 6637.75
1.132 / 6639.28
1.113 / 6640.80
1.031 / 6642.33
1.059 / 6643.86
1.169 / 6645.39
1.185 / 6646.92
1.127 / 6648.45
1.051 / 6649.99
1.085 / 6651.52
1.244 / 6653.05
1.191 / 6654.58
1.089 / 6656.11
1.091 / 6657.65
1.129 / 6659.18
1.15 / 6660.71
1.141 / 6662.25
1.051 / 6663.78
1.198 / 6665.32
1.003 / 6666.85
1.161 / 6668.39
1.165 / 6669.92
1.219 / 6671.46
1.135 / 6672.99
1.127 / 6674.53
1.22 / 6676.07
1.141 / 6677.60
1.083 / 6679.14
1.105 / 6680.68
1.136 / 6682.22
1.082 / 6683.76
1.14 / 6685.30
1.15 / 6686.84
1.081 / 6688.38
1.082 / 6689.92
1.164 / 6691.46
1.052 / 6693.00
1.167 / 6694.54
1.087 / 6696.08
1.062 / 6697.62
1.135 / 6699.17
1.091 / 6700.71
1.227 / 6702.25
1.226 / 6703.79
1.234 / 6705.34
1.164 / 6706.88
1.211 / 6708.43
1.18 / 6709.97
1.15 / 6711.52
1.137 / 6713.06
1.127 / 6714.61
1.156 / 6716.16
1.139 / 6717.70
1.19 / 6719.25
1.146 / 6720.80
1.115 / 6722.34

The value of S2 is 1.03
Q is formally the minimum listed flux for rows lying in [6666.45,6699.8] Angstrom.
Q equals 1.003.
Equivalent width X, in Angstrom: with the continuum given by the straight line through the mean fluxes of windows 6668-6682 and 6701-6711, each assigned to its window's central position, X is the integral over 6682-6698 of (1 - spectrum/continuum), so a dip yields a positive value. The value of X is 0.9 Angstrom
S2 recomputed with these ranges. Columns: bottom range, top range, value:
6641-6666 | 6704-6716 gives 1.06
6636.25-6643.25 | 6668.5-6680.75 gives 1.07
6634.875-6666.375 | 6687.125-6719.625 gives 1.04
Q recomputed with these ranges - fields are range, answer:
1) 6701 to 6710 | 1.164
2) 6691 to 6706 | 1.052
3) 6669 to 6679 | 1.127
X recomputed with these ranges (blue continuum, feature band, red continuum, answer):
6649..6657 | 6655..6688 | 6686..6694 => -0.30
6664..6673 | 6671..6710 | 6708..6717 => 0.32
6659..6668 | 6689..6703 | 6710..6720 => 0.24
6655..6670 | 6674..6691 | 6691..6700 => -0.16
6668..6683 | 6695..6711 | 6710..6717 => -0.20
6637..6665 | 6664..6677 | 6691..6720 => -0.21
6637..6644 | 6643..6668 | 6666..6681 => -0.30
